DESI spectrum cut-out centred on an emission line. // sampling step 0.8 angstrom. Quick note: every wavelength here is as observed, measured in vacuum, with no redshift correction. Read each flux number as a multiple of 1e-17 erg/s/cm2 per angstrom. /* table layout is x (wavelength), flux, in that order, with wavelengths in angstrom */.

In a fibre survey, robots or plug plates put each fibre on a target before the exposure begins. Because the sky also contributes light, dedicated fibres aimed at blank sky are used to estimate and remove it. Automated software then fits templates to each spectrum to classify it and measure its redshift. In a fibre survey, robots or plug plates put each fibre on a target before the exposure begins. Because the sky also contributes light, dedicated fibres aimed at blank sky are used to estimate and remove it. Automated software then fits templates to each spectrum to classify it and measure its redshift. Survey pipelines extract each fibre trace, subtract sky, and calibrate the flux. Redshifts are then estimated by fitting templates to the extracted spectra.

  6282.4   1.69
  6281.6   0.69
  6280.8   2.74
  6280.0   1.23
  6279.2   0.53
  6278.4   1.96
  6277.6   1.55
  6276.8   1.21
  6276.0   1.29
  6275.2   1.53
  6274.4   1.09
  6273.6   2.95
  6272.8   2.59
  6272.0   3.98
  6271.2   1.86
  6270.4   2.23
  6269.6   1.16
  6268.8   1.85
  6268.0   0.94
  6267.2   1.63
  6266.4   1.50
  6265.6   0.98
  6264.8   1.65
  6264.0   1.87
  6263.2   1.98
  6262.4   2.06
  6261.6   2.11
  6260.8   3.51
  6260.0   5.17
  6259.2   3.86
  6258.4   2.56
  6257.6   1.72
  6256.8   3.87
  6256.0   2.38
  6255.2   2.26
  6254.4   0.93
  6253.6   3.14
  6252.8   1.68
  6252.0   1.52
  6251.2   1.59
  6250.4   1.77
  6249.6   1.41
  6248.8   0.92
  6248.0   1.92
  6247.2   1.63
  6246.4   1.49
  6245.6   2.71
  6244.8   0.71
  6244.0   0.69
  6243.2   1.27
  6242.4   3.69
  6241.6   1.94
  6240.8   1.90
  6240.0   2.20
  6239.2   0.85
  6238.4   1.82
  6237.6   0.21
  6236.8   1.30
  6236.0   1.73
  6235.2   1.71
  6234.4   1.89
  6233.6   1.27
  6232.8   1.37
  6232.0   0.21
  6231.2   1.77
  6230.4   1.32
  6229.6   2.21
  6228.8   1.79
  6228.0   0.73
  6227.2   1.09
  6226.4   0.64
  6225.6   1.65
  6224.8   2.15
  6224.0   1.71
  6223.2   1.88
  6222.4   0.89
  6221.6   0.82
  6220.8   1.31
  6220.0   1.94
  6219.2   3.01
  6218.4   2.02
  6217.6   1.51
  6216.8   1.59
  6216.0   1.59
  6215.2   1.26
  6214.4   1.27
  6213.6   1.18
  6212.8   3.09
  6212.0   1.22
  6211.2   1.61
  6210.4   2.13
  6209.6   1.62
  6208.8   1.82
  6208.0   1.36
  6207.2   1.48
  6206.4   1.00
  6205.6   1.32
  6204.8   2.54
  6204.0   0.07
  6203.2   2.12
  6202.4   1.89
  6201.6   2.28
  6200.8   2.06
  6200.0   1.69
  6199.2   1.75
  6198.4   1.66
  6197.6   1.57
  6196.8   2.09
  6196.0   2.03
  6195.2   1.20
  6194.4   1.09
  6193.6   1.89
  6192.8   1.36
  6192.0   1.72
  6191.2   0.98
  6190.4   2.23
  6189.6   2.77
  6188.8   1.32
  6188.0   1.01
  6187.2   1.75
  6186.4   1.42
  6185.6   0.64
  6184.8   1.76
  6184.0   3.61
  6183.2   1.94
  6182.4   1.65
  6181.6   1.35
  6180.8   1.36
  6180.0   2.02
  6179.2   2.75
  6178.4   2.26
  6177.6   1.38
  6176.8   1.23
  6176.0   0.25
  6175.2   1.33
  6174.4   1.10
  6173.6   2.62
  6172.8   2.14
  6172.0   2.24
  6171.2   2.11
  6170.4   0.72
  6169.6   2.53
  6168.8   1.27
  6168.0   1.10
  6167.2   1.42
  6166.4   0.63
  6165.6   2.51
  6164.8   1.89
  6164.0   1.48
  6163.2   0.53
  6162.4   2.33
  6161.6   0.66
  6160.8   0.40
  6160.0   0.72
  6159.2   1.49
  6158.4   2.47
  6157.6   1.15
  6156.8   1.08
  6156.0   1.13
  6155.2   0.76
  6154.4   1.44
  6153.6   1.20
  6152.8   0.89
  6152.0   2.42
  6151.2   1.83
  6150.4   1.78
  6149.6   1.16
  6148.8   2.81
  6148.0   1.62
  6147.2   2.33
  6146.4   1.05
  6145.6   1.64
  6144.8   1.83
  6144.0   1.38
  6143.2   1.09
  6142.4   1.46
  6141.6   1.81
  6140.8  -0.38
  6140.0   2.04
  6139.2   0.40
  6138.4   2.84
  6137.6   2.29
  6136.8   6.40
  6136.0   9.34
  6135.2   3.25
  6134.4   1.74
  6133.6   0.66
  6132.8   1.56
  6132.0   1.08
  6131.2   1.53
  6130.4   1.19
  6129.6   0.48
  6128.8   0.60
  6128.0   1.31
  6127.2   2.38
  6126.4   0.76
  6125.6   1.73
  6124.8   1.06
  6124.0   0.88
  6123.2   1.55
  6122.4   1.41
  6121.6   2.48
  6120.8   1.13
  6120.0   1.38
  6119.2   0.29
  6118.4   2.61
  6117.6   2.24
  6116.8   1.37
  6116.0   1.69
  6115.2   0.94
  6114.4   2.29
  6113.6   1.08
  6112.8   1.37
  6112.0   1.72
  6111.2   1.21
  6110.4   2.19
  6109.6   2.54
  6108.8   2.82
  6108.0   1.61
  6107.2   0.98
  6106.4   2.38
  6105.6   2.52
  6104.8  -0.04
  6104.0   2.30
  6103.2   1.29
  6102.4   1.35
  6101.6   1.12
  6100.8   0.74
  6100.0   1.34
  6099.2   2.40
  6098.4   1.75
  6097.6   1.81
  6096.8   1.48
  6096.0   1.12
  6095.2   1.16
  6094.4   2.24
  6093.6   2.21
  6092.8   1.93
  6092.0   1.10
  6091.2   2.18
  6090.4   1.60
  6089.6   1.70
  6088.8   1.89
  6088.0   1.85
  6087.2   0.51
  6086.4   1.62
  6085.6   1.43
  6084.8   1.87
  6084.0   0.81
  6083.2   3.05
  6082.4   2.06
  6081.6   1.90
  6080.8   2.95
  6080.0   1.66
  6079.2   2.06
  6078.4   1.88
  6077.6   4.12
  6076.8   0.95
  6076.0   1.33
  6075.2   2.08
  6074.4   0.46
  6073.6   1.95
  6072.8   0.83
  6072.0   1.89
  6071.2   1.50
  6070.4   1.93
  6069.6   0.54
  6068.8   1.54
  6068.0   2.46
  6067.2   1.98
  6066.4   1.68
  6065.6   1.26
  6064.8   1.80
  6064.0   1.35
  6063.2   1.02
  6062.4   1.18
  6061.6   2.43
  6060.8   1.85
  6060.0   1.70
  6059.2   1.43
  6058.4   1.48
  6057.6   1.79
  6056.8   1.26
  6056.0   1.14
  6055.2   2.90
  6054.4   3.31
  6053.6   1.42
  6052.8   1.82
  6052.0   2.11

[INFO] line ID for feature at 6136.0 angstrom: H-beta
